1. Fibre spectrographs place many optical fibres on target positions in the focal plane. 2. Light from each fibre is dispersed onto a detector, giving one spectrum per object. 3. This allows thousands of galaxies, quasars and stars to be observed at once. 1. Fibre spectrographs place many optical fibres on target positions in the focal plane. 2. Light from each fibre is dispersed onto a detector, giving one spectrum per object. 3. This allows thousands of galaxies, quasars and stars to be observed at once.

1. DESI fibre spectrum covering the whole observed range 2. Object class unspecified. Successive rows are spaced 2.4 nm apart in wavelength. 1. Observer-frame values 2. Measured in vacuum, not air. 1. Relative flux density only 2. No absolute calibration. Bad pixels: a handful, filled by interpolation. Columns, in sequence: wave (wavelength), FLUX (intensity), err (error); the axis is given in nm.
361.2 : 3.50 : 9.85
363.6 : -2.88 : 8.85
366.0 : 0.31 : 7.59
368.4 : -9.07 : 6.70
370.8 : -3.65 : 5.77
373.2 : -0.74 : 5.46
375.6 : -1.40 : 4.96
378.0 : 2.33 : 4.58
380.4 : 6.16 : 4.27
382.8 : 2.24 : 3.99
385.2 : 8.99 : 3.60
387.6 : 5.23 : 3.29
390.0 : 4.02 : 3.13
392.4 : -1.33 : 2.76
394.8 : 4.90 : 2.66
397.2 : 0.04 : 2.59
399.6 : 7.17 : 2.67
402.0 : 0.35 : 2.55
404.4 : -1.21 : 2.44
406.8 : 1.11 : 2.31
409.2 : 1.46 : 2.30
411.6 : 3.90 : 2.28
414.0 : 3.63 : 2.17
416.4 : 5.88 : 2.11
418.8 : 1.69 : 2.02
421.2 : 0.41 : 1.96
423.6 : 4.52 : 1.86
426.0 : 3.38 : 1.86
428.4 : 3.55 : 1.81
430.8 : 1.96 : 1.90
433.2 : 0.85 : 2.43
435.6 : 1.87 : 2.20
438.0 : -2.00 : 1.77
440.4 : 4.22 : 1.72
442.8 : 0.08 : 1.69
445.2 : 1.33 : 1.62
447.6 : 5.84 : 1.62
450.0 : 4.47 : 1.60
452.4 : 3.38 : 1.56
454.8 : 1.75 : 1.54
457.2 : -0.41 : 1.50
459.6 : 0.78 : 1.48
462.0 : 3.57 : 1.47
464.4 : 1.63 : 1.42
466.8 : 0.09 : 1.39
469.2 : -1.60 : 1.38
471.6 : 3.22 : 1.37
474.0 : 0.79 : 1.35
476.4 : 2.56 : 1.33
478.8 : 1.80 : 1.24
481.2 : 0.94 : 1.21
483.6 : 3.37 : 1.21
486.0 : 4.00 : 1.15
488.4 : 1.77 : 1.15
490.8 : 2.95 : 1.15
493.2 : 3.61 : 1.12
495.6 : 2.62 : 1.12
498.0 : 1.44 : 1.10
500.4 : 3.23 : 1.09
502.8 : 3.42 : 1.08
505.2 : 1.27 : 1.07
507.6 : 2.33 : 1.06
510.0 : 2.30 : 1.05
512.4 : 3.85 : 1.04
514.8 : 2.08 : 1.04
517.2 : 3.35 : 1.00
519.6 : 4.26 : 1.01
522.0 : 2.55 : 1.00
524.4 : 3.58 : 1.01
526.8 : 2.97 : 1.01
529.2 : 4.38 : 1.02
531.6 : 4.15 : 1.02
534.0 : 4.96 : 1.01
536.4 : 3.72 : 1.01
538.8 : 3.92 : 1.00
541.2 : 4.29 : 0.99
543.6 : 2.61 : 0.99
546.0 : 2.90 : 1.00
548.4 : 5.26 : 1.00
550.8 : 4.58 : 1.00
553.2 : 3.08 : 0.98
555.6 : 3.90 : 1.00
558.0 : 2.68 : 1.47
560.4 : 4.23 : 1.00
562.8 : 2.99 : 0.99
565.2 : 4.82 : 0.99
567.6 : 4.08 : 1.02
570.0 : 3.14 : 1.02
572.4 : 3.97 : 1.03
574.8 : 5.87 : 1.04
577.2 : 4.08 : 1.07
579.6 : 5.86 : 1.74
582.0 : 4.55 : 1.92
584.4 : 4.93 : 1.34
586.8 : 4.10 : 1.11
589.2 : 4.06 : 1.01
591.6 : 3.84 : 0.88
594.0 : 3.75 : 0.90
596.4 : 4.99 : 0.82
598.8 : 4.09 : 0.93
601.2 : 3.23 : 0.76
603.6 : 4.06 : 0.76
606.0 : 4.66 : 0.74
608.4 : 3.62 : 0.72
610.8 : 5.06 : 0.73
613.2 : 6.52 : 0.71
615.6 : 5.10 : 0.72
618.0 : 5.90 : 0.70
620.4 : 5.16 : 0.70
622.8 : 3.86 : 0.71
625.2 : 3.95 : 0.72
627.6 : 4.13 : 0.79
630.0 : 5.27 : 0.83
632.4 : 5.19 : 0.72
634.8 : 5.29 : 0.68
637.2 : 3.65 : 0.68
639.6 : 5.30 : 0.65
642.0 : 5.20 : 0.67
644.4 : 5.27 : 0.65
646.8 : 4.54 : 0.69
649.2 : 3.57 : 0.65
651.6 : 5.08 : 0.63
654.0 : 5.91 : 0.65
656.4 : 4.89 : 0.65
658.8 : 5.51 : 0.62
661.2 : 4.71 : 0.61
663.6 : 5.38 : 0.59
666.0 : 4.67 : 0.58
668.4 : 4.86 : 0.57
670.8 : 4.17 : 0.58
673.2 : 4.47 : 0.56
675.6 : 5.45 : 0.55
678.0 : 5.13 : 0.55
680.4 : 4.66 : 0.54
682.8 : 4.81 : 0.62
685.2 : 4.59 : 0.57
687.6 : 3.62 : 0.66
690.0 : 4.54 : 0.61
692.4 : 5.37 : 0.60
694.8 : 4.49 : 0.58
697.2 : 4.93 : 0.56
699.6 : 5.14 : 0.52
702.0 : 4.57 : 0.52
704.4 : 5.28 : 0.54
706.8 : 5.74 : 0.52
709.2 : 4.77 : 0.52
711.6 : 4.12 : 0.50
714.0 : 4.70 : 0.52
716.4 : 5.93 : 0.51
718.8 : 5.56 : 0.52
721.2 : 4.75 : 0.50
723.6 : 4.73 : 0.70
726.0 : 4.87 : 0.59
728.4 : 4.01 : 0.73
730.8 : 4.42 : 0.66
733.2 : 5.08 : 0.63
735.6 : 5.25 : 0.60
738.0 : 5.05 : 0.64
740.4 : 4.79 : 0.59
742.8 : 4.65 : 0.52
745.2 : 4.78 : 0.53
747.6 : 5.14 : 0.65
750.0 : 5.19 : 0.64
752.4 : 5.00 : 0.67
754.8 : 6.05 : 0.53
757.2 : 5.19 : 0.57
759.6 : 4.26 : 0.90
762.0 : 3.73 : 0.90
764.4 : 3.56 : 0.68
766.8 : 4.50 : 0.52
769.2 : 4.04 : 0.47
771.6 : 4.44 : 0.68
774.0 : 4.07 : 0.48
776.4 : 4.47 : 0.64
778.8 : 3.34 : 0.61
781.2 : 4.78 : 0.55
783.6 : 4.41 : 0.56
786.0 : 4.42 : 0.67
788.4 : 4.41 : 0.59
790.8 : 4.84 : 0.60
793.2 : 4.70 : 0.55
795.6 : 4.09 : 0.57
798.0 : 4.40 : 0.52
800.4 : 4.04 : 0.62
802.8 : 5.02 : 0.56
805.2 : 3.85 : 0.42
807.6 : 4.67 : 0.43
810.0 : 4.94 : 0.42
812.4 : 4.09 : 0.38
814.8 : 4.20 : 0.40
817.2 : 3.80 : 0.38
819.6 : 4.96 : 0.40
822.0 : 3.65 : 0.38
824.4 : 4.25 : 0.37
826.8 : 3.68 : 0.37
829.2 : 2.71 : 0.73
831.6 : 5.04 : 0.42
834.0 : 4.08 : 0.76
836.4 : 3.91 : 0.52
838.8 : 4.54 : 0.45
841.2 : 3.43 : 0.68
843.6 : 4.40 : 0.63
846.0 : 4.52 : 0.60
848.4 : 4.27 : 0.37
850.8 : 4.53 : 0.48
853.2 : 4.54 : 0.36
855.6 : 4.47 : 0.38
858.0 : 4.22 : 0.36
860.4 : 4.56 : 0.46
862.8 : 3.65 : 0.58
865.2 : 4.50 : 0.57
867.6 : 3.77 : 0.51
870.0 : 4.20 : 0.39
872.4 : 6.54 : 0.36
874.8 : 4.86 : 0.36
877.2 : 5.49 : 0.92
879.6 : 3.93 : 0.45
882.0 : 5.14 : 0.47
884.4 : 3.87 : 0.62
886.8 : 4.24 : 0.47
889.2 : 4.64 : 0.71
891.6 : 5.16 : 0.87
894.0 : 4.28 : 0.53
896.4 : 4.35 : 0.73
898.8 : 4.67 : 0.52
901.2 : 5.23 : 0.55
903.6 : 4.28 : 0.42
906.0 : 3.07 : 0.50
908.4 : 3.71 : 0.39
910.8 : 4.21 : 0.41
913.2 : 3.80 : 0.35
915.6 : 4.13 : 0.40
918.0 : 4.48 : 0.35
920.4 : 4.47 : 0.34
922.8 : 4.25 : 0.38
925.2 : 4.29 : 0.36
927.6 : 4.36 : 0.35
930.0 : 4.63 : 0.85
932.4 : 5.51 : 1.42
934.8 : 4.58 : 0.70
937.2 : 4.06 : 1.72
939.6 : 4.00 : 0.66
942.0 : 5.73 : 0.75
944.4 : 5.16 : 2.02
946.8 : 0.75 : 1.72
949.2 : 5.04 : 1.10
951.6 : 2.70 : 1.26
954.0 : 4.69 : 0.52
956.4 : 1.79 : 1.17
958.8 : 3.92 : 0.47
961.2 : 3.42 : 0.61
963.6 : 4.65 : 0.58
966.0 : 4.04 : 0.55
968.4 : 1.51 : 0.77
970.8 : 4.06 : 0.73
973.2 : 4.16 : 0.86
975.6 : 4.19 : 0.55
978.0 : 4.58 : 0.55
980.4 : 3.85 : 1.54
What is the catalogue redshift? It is 0.330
